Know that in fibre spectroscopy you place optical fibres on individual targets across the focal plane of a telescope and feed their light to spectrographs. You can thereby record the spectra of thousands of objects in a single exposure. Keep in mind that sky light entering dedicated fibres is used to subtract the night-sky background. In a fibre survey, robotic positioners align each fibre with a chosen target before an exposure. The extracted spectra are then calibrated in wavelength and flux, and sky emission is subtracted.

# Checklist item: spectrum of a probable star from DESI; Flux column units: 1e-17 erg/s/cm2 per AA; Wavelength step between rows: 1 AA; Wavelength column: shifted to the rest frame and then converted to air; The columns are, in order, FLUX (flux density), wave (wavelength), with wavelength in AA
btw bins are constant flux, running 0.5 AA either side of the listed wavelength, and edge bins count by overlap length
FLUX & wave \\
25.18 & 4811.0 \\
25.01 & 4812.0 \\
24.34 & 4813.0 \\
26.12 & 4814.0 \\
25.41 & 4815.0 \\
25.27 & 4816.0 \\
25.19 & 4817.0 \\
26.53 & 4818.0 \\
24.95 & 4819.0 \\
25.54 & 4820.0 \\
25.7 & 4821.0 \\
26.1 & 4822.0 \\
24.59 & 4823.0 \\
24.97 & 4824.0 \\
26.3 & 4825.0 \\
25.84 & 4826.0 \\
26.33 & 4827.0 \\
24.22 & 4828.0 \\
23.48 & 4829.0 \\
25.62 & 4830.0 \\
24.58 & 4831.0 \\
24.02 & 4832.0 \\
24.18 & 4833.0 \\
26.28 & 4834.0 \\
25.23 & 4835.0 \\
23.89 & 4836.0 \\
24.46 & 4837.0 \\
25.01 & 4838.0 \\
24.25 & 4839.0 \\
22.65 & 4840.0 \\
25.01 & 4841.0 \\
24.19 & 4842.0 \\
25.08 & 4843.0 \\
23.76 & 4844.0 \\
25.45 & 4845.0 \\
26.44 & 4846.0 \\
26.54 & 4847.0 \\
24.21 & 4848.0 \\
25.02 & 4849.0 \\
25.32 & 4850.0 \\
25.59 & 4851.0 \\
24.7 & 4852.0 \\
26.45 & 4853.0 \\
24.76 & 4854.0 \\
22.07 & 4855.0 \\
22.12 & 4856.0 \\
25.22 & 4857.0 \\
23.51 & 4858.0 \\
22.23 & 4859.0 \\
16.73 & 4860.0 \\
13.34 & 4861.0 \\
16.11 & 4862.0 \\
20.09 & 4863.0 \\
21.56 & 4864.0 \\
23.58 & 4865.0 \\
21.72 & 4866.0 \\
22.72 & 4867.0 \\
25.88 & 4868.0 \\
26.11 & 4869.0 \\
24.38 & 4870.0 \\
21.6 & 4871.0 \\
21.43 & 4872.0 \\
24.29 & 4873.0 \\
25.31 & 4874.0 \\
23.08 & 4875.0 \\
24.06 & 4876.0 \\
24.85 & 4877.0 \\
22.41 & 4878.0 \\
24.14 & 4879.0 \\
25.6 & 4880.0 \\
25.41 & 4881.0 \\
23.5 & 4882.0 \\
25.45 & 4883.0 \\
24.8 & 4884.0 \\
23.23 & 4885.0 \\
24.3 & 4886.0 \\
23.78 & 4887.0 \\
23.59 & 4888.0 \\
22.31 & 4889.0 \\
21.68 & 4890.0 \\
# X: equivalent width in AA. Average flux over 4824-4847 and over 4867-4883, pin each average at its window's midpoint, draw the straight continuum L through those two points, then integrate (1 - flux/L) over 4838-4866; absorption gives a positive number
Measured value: 1.6 AA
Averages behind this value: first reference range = 24.9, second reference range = 24.1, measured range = 23.2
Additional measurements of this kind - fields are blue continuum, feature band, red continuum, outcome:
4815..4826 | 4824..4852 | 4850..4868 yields -1.1 AA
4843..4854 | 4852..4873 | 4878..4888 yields 2.3 AA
